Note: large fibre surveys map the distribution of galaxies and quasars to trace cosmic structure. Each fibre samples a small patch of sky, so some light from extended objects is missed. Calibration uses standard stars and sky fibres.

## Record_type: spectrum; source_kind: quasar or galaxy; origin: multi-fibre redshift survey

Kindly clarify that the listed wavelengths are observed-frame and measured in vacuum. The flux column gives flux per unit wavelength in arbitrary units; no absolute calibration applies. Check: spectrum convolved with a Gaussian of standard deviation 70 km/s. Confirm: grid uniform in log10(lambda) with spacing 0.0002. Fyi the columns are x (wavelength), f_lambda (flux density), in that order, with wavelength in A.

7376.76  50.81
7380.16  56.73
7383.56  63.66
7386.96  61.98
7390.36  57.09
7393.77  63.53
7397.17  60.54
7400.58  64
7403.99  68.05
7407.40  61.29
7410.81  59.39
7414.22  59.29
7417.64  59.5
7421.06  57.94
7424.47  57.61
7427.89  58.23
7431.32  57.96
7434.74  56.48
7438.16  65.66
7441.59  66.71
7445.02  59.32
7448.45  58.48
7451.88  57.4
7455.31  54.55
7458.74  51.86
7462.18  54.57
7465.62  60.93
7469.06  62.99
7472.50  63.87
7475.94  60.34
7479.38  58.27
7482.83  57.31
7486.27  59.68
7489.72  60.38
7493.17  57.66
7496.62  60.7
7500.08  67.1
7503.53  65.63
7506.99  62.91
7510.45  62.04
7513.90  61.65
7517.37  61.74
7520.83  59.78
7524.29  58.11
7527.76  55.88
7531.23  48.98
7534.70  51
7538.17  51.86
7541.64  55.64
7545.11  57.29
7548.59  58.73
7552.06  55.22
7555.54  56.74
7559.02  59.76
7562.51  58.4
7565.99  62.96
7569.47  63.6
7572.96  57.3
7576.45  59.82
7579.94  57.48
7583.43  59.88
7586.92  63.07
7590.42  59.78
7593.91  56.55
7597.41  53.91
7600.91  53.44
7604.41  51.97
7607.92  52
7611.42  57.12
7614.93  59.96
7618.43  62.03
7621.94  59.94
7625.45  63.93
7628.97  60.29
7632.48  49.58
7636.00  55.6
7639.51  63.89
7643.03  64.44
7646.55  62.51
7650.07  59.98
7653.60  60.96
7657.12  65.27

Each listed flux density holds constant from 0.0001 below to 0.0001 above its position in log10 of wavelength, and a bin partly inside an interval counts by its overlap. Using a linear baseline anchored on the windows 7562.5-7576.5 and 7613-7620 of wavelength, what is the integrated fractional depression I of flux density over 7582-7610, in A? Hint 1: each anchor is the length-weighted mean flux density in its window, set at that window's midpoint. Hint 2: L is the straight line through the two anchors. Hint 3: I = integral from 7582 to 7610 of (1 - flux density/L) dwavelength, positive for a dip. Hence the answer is 2.1 A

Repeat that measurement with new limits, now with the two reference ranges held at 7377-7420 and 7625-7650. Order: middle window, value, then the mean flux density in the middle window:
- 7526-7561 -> 3.0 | 55.1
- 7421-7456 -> 0.8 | 59.3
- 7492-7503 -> -0.4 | 62.4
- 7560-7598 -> 0.4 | 59.5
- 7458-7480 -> 0.4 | 59.3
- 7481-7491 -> 0.2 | 59.1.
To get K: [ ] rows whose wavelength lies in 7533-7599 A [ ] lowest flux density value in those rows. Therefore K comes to 51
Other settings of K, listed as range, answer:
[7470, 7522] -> 57.31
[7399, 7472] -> 51.86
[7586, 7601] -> 53.44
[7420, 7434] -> 57.61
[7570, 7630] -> 51.97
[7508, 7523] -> 59.78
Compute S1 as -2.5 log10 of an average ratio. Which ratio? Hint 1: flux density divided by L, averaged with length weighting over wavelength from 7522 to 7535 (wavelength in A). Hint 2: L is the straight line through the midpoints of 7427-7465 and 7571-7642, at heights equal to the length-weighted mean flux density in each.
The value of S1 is 0.08 mag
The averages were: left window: 58.4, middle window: 54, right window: 58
